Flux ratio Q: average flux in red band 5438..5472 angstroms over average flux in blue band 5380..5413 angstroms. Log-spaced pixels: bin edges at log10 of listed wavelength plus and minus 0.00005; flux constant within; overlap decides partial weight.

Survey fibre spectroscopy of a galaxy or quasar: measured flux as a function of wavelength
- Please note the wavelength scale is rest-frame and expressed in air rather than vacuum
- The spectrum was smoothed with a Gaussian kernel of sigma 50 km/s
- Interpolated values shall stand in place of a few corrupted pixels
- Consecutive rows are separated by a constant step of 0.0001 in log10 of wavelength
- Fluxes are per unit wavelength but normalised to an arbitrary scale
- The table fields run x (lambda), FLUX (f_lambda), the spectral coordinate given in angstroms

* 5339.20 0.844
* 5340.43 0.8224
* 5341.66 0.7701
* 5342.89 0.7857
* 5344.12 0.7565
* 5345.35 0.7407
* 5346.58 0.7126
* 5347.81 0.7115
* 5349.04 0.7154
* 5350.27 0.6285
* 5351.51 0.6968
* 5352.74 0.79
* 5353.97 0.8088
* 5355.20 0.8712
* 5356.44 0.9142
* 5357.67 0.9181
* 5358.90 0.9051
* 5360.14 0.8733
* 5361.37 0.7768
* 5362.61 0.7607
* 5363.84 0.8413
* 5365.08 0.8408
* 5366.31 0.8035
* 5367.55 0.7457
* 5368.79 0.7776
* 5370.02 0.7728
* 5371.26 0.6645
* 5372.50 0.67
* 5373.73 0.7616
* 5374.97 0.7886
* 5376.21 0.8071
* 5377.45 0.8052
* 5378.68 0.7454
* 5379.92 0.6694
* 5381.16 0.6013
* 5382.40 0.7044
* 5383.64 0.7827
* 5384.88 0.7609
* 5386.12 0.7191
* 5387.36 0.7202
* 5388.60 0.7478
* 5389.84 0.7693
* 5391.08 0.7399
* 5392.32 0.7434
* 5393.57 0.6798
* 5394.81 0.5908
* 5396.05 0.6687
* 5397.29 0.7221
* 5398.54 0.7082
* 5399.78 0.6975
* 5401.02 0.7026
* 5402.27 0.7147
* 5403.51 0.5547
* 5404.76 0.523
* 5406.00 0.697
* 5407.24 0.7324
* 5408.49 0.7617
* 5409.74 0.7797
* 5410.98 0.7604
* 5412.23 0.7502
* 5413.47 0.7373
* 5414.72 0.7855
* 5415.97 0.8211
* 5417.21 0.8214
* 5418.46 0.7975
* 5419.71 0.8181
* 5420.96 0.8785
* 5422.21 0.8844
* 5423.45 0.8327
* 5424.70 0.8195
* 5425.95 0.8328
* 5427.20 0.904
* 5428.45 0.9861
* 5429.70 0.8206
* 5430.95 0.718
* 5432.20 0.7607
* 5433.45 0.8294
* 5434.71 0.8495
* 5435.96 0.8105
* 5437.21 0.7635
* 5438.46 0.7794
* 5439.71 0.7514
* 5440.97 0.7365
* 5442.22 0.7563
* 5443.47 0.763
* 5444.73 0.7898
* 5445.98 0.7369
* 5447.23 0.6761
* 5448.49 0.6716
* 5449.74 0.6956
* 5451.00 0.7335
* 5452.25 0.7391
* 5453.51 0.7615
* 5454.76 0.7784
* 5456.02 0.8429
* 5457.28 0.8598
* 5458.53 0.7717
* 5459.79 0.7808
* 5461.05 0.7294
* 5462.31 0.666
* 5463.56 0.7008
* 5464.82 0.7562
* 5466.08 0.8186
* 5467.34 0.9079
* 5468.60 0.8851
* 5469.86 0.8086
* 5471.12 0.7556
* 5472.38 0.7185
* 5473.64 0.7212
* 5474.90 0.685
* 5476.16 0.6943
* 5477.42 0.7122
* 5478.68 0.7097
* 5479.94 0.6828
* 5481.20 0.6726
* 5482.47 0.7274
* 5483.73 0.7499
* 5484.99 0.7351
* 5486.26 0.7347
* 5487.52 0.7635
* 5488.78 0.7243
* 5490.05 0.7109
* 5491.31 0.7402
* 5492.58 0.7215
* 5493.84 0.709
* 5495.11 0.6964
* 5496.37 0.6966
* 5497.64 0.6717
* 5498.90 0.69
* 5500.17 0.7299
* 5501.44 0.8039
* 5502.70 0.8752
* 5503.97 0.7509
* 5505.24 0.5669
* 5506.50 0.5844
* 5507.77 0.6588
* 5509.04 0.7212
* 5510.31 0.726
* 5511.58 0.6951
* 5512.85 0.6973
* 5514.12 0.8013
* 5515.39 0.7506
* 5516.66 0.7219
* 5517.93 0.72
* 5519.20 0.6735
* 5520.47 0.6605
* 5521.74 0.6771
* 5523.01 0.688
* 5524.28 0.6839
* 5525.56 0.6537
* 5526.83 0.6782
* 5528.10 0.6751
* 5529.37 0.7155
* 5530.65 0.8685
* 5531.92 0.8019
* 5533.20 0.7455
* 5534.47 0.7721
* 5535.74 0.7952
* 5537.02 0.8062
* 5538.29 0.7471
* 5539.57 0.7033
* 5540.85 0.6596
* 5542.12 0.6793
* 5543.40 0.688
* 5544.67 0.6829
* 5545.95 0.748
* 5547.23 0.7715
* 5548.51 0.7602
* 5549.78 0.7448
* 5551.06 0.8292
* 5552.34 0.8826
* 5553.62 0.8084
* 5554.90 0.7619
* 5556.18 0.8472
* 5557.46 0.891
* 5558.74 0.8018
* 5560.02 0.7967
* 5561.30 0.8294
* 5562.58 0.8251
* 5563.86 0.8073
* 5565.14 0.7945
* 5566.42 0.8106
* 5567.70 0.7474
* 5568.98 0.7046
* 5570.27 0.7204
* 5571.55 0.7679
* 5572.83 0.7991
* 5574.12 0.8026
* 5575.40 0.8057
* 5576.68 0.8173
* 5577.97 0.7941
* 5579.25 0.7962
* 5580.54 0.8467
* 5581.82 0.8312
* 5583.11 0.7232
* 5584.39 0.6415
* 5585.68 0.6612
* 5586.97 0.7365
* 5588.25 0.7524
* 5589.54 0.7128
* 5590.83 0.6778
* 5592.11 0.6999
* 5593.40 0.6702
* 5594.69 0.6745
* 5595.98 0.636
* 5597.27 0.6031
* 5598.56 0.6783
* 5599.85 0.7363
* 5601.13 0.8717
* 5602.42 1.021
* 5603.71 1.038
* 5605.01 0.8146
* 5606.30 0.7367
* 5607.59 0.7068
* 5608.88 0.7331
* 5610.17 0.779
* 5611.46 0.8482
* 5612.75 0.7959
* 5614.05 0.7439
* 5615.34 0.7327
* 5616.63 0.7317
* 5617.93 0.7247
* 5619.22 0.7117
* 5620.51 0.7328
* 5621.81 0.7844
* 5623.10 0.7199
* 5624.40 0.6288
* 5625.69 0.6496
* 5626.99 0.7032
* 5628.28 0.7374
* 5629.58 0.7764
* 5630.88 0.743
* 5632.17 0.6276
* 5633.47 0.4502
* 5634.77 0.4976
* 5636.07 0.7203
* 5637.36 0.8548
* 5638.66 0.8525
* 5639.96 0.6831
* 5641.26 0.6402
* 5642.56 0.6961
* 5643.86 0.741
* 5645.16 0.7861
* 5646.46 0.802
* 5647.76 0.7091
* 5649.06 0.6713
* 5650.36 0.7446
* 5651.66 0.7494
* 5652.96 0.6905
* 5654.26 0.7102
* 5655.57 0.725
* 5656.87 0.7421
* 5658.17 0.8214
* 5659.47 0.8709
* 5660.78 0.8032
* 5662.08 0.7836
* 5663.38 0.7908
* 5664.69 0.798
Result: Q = 1.08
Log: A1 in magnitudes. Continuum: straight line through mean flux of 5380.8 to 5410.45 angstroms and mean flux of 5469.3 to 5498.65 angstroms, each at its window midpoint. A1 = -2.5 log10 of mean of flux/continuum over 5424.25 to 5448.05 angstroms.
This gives -0.12 mag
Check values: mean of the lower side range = 0.702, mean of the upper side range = 0.719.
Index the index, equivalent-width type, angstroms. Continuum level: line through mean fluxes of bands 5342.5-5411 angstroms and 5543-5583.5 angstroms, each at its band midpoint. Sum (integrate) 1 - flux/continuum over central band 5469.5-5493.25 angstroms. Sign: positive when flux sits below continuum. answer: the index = 1.4 angstroms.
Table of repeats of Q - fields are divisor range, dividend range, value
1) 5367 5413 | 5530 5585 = 1.08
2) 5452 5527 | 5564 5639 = 1.02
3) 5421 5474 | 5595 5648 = 0.94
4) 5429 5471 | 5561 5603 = 0.98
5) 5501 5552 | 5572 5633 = 1.03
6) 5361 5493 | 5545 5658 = 1.00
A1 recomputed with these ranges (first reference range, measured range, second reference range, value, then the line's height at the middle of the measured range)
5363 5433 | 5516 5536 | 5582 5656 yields 0.03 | 0.739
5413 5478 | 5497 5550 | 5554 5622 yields 0.08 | 0.774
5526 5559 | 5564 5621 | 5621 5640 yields -0.05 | 0.725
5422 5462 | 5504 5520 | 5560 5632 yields 0.11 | 0.771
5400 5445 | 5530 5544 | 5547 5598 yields 0.02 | 0.767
